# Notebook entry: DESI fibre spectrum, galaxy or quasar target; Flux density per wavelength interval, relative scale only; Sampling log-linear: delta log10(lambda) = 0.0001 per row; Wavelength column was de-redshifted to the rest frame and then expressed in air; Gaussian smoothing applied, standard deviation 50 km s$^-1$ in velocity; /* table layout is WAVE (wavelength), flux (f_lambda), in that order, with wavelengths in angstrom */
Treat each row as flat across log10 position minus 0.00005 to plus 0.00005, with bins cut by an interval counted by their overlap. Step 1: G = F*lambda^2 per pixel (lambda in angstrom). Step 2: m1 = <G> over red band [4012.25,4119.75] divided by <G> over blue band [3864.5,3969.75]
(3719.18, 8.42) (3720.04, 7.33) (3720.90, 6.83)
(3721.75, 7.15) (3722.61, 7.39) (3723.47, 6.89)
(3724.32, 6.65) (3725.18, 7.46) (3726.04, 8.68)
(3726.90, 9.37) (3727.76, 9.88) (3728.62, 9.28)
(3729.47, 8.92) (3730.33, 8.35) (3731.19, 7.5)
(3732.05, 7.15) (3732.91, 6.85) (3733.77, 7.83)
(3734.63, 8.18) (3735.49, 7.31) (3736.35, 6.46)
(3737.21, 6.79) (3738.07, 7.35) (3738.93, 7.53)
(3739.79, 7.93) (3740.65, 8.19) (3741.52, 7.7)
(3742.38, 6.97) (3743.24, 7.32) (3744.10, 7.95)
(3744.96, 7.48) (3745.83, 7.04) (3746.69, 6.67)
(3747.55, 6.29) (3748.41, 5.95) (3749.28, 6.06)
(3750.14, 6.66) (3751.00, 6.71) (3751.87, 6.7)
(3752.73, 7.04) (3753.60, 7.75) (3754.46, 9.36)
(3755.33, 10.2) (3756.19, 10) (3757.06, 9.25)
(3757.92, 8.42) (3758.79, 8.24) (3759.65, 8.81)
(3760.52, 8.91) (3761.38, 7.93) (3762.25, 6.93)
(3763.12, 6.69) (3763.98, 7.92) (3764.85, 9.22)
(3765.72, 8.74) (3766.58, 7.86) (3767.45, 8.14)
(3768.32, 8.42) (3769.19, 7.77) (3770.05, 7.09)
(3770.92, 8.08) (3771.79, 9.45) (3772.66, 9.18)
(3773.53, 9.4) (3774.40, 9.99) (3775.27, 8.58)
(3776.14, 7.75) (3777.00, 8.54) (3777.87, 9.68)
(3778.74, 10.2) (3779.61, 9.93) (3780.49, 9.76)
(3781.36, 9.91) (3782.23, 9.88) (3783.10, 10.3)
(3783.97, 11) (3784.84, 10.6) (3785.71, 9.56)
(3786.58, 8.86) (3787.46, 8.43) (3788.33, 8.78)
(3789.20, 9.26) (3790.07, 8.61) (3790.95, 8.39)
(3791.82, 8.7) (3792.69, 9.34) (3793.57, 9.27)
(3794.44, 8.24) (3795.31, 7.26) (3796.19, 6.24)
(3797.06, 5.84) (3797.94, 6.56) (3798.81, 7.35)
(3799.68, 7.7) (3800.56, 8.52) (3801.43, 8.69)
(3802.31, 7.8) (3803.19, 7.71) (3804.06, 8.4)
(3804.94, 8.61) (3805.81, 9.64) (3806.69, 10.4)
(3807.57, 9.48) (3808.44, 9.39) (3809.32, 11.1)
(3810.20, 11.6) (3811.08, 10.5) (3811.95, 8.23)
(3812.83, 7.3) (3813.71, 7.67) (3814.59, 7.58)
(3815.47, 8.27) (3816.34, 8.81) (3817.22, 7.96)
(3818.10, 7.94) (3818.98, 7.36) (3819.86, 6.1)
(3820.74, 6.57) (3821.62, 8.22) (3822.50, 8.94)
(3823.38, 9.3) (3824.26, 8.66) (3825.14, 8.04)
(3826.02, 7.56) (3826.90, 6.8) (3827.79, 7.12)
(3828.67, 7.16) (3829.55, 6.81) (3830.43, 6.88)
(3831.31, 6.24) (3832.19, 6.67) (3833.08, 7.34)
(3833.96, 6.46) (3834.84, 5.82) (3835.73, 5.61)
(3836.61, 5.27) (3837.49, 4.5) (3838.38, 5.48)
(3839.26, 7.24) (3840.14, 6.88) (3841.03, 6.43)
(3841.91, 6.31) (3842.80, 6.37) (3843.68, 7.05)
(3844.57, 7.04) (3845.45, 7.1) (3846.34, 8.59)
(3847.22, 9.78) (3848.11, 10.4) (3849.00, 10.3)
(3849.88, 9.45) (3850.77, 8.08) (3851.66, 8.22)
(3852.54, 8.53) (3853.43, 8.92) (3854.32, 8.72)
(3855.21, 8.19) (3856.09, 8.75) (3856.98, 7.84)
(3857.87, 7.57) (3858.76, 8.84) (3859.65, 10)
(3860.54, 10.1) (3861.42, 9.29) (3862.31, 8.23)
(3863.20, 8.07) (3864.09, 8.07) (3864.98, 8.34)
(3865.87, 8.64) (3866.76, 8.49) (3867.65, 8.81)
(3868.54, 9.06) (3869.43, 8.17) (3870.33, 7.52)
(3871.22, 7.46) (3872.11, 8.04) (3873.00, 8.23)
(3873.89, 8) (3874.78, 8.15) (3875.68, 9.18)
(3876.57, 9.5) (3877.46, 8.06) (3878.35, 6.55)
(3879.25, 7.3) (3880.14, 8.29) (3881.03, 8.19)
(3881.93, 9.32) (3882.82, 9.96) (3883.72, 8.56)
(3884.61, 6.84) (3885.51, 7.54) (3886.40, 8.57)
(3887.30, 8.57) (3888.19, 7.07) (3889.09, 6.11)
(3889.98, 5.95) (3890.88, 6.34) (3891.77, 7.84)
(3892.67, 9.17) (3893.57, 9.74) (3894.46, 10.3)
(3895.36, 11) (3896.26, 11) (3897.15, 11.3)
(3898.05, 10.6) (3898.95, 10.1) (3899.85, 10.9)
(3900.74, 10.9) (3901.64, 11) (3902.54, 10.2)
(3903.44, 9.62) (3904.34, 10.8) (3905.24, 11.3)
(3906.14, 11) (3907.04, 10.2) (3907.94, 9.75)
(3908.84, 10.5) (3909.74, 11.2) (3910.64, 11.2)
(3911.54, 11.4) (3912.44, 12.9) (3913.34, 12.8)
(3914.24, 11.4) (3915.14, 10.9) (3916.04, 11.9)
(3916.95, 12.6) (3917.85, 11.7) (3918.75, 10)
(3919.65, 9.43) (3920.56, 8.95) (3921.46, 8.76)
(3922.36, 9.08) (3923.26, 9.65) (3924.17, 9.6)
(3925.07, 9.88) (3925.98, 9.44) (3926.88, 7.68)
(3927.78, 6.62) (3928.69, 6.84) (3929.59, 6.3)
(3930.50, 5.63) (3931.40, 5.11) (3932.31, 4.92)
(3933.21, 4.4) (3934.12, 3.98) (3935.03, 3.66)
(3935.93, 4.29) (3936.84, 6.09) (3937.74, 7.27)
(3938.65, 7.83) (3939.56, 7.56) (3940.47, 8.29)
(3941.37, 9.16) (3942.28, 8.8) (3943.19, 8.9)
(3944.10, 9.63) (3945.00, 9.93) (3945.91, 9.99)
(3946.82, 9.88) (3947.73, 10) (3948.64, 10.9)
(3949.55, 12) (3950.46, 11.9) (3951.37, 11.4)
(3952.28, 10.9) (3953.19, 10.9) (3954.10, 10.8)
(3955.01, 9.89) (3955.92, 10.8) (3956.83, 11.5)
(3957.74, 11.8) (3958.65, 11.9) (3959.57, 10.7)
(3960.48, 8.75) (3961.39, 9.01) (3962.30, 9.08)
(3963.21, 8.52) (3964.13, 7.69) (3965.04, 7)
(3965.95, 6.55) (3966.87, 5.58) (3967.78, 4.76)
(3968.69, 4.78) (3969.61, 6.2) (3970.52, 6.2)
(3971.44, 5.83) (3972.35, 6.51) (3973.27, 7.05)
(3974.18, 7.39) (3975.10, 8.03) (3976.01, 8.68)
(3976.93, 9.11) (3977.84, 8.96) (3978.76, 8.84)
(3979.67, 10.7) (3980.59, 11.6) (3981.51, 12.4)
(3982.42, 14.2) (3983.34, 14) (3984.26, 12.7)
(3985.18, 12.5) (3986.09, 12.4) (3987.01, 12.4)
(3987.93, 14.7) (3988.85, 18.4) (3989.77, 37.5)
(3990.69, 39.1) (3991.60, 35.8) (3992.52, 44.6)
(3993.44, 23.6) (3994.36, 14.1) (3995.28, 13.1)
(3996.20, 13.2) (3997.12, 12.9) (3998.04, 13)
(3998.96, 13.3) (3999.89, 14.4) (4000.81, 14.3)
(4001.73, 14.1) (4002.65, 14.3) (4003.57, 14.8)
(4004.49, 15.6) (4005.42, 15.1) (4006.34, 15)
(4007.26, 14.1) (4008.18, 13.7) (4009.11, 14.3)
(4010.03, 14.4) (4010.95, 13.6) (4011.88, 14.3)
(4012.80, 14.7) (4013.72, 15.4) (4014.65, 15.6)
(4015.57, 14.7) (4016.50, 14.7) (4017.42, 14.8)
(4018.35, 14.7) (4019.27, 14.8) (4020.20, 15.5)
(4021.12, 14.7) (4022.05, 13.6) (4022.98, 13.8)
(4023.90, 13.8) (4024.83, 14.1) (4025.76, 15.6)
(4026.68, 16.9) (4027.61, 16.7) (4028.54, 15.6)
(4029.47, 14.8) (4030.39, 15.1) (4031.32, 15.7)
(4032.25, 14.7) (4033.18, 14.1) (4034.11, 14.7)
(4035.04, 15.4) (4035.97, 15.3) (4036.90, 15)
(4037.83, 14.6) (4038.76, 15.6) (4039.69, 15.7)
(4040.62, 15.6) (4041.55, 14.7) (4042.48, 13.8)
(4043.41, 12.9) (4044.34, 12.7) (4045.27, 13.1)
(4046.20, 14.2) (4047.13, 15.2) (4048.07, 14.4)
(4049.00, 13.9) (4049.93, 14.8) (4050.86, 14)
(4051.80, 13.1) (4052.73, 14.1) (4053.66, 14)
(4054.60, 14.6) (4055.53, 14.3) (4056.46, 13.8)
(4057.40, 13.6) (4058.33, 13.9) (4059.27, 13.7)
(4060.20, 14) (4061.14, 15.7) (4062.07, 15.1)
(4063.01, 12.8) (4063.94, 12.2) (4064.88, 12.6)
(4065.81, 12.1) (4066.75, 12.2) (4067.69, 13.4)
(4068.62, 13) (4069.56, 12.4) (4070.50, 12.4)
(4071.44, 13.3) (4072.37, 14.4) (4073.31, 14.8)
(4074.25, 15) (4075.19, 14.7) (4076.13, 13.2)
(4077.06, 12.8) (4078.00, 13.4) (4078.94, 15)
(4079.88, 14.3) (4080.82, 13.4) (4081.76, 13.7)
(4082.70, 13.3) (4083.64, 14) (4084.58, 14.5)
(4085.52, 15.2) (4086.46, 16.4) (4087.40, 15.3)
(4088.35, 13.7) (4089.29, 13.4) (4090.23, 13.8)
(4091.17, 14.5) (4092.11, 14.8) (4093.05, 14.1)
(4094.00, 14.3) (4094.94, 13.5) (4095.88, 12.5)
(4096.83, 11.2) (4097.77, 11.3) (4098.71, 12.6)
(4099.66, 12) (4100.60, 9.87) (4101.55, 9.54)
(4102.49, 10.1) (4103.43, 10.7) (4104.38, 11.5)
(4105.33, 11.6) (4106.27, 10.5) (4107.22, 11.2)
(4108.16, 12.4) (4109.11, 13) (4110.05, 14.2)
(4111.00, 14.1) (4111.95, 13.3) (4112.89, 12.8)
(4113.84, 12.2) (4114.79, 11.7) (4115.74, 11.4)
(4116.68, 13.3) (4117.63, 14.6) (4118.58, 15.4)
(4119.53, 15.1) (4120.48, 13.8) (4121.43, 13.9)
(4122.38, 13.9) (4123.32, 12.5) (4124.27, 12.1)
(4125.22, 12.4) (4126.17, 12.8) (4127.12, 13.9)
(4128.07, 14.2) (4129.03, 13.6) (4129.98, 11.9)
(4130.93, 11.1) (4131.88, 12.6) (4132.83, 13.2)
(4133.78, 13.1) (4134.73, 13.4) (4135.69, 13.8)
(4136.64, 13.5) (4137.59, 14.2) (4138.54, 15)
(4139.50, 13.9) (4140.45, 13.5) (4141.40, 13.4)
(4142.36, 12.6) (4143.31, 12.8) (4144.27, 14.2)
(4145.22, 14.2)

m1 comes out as 1.66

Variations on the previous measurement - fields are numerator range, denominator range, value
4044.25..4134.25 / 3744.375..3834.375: 1.87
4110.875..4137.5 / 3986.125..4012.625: 0.78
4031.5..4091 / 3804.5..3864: 1.97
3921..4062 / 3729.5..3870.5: 1.71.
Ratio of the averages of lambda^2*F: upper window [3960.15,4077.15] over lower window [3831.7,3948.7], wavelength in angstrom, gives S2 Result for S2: 1.73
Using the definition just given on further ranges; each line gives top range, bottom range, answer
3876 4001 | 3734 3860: 1.40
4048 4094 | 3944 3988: 1.51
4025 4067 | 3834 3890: 1.98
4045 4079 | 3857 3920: 1.60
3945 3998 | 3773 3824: 1.56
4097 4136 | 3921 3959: 1.59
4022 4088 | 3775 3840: 1.97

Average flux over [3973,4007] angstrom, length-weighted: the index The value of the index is 15.8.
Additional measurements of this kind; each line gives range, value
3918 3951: 8.16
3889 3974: 9.05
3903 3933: 9.62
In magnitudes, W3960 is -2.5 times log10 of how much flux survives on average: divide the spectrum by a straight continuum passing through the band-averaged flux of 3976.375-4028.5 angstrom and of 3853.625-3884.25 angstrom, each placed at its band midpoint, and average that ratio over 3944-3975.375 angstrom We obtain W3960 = 0.44 mag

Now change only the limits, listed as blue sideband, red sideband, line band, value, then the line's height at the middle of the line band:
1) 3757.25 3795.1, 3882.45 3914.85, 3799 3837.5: 0.16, 9.19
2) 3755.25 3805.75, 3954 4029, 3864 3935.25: 0.26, 11.4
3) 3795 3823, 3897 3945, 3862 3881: 0.07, 8.73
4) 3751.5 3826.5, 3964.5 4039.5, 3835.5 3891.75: 0.31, 10.6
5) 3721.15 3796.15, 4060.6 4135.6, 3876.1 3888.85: 0.23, 10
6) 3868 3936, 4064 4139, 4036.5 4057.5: -0.19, 12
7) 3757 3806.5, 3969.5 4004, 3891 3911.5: 0.18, 12.3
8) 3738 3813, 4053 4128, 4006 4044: -0.20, 12.3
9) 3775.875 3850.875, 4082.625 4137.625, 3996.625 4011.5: -0.25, 11.3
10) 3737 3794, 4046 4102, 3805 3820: 0.04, 9.19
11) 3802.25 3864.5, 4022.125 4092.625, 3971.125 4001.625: -0.24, 12.2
